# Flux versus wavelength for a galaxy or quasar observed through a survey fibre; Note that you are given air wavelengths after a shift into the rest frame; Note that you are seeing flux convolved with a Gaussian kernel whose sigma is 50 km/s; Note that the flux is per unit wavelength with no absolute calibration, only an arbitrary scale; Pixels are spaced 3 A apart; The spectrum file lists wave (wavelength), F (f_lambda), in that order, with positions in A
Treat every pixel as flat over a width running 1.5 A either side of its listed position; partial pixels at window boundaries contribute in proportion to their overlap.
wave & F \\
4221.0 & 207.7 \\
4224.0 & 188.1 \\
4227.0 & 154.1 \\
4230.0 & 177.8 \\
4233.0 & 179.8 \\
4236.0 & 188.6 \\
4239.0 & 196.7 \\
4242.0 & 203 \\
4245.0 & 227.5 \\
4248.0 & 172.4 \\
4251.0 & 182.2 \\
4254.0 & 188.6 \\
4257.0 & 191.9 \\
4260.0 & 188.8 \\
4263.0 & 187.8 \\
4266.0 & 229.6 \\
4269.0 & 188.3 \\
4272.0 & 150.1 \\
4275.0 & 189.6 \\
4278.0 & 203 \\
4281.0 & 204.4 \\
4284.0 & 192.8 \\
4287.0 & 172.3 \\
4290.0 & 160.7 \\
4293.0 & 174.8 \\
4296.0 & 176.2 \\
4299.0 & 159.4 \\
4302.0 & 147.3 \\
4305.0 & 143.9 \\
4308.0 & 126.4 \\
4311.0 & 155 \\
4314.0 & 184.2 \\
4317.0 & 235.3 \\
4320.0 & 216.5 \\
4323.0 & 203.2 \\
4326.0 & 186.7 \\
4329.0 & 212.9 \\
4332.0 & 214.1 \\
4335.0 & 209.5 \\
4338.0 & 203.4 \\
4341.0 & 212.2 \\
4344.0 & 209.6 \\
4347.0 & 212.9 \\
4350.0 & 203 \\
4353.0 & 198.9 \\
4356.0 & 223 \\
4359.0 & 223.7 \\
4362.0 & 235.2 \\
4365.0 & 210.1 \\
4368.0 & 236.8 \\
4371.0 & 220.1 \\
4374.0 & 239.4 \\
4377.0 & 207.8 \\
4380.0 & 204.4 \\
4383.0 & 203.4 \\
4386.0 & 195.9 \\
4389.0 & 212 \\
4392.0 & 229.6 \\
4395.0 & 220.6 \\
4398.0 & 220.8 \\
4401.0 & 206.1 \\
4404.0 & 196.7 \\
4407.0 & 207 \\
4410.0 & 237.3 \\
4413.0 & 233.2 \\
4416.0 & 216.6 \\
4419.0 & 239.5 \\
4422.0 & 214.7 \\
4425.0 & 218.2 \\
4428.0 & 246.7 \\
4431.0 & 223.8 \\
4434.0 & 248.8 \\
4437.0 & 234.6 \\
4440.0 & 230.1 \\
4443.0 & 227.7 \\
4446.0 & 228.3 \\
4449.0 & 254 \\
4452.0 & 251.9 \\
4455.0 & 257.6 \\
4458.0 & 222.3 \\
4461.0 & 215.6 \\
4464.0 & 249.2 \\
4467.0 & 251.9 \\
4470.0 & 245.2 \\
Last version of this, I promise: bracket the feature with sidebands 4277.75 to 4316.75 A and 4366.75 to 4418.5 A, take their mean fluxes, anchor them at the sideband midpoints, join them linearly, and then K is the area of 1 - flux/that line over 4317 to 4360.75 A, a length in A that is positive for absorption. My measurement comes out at -4.5 A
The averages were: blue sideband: 170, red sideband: 217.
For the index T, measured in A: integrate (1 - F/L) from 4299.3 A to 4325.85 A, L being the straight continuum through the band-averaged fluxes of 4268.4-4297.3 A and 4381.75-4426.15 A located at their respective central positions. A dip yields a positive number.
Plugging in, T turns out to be 1.9 A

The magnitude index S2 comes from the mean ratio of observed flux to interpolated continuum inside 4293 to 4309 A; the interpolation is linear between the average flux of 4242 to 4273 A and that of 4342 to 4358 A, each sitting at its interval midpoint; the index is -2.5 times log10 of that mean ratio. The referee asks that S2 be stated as 0.288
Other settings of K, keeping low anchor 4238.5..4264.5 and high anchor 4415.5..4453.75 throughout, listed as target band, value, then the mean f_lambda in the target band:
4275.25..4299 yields 2.2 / 182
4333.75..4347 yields 0.2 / 209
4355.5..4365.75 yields -0.3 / 224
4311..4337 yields 0.6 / 205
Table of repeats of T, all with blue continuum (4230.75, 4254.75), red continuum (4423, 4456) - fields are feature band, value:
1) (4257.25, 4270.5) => -0.1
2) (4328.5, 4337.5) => 0.1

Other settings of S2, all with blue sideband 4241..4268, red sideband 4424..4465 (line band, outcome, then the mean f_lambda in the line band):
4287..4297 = 0.197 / 171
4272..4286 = 0.057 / 191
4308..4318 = 0.165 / 180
